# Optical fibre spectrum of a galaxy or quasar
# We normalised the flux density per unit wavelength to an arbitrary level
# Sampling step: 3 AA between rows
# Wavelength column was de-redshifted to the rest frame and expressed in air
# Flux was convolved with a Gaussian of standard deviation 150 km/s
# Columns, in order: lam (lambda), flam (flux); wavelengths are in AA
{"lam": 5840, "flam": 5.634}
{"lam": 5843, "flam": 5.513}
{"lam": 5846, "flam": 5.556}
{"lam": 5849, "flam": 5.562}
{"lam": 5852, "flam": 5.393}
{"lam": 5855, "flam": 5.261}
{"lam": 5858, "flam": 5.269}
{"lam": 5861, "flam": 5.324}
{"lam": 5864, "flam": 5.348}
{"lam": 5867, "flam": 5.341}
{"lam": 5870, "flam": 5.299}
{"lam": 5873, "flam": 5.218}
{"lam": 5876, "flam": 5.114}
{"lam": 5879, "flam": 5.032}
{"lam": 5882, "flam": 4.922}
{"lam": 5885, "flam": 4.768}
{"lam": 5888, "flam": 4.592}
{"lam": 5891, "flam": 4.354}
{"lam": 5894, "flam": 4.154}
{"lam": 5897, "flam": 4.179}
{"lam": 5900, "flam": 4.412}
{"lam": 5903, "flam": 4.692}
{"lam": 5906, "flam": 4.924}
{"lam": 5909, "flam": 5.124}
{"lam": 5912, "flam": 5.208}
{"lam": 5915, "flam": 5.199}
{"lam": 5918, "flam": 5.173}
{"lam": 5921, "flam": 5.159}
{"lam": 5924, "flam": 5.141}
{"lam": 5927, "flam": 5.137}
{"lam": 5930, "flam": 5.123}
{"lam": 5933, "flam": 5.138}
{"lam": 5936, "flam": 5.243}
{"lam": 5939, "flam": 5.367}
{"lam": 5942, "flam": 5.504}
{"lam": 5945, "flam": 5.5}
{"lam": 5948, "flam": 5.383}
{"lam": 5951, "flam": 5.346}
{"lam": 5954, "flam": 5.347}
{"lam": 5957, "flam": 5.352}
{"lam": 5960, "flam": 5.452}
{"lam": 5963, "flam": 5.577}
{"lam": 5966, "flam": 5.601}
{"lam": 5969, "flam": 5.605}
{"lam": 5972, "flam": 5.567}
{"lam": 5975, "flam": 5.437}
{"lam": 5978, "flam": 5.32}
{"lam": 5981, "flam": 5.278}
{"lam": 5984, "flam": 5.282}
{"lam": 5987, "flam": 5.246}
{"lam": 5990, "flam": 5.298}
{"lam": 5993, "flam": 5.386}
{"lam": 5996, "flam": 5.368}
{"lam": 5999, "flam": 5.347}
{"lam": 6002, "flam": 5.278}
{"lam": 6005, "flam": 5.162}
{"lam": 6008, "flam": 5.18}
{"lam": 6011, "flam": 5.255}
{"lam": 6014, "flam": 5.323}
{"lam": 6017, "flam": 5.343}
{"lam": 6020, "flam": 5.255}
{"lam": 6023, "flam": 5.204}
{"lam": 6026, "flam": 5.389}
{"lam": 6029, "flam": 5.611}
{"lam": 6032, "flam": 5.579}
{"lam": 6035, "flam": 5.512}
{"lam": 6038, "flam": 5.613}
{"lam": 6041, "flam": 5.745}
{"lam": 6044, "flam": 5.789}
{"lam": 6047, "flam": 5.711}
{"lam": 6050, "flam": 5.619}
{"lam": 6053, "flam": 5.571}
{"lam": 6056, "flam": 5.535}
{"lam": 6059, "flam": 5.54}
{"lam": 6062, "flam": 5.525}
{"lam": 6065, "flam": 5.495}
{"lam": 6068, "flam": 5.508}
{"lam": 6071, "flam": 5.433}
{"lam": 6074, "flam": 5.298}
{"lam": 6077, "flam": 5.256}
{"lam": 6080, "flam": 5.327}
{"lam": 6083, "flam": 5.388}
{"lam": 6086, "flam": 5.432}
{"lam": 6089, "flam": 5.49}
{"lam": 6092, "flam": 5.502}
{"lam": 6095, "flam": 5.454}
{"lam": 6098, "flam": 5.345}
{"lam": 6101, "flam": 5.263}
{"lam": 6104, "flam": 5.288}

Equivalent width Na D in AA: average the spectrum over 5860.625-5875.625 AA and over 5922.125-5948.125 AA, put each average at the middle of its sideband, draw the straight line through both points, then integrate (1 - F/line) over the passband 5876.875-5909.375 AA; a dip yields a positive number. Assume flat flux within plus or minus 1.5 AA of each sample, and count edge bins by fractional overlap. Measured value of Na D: 3.9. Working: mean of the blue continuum 5.29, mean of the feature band 4.64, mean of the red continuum 5.27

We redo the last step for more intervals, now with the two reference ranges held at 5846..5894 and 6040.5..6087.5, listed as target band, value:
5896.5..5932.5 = 1.5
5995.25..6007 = 0.2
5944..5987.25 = -1.0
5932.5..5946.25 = -0.3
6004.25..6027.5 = 0.6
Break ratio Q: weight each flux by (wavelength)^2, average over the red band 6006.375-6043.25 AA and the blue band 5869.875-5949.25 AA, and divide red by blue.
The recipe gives 1.1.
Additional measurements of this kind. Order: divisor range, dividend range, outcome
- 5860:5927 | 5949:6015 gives 1.12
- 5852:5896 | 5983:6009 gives 1.10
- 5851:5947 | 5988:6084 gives 1.13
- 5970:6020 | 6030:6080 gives 1.06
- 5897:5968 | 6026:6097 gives 1.11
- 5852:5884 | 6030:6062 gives 1.14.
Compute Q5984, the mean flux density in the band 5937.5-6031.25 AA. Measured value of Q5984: 5.37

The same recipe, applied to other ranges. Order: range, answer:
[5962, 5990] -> 5.42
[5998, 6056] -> 5.45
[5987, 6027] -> 5.29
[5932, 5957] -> 5.36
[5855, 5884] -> 5.2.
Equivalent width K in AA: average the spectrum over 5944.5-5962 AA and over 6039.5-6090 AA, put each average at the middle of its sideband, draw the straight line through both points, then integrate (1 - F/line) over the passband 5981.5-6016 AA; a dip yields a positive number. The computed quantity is 1.0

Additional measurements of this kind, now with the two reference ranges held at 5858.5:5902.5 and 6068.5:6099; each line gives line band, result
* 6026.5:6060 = -2.0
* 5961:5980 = -1.5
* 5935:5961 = -1.8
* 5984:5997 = -0.4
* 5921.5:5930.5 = -0.3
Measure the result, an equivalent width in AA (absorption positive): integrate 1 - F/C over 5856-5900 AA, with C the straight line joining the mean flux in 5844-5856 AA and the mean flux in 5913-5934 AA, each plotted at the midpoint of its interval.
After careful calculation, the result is 3.58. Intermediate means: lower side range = 5.45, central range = 4.91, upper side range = 5.15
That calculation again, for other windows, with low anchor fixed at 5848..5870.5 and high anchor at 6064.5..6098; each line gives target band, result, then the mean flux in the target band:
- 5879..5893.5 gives 1.87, 4.66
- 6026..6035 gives -0.25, 5.55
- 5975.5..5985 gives 0.13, 5.31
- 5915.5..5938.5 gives 0.84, 5.17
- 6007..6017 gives 0.23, 5.27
